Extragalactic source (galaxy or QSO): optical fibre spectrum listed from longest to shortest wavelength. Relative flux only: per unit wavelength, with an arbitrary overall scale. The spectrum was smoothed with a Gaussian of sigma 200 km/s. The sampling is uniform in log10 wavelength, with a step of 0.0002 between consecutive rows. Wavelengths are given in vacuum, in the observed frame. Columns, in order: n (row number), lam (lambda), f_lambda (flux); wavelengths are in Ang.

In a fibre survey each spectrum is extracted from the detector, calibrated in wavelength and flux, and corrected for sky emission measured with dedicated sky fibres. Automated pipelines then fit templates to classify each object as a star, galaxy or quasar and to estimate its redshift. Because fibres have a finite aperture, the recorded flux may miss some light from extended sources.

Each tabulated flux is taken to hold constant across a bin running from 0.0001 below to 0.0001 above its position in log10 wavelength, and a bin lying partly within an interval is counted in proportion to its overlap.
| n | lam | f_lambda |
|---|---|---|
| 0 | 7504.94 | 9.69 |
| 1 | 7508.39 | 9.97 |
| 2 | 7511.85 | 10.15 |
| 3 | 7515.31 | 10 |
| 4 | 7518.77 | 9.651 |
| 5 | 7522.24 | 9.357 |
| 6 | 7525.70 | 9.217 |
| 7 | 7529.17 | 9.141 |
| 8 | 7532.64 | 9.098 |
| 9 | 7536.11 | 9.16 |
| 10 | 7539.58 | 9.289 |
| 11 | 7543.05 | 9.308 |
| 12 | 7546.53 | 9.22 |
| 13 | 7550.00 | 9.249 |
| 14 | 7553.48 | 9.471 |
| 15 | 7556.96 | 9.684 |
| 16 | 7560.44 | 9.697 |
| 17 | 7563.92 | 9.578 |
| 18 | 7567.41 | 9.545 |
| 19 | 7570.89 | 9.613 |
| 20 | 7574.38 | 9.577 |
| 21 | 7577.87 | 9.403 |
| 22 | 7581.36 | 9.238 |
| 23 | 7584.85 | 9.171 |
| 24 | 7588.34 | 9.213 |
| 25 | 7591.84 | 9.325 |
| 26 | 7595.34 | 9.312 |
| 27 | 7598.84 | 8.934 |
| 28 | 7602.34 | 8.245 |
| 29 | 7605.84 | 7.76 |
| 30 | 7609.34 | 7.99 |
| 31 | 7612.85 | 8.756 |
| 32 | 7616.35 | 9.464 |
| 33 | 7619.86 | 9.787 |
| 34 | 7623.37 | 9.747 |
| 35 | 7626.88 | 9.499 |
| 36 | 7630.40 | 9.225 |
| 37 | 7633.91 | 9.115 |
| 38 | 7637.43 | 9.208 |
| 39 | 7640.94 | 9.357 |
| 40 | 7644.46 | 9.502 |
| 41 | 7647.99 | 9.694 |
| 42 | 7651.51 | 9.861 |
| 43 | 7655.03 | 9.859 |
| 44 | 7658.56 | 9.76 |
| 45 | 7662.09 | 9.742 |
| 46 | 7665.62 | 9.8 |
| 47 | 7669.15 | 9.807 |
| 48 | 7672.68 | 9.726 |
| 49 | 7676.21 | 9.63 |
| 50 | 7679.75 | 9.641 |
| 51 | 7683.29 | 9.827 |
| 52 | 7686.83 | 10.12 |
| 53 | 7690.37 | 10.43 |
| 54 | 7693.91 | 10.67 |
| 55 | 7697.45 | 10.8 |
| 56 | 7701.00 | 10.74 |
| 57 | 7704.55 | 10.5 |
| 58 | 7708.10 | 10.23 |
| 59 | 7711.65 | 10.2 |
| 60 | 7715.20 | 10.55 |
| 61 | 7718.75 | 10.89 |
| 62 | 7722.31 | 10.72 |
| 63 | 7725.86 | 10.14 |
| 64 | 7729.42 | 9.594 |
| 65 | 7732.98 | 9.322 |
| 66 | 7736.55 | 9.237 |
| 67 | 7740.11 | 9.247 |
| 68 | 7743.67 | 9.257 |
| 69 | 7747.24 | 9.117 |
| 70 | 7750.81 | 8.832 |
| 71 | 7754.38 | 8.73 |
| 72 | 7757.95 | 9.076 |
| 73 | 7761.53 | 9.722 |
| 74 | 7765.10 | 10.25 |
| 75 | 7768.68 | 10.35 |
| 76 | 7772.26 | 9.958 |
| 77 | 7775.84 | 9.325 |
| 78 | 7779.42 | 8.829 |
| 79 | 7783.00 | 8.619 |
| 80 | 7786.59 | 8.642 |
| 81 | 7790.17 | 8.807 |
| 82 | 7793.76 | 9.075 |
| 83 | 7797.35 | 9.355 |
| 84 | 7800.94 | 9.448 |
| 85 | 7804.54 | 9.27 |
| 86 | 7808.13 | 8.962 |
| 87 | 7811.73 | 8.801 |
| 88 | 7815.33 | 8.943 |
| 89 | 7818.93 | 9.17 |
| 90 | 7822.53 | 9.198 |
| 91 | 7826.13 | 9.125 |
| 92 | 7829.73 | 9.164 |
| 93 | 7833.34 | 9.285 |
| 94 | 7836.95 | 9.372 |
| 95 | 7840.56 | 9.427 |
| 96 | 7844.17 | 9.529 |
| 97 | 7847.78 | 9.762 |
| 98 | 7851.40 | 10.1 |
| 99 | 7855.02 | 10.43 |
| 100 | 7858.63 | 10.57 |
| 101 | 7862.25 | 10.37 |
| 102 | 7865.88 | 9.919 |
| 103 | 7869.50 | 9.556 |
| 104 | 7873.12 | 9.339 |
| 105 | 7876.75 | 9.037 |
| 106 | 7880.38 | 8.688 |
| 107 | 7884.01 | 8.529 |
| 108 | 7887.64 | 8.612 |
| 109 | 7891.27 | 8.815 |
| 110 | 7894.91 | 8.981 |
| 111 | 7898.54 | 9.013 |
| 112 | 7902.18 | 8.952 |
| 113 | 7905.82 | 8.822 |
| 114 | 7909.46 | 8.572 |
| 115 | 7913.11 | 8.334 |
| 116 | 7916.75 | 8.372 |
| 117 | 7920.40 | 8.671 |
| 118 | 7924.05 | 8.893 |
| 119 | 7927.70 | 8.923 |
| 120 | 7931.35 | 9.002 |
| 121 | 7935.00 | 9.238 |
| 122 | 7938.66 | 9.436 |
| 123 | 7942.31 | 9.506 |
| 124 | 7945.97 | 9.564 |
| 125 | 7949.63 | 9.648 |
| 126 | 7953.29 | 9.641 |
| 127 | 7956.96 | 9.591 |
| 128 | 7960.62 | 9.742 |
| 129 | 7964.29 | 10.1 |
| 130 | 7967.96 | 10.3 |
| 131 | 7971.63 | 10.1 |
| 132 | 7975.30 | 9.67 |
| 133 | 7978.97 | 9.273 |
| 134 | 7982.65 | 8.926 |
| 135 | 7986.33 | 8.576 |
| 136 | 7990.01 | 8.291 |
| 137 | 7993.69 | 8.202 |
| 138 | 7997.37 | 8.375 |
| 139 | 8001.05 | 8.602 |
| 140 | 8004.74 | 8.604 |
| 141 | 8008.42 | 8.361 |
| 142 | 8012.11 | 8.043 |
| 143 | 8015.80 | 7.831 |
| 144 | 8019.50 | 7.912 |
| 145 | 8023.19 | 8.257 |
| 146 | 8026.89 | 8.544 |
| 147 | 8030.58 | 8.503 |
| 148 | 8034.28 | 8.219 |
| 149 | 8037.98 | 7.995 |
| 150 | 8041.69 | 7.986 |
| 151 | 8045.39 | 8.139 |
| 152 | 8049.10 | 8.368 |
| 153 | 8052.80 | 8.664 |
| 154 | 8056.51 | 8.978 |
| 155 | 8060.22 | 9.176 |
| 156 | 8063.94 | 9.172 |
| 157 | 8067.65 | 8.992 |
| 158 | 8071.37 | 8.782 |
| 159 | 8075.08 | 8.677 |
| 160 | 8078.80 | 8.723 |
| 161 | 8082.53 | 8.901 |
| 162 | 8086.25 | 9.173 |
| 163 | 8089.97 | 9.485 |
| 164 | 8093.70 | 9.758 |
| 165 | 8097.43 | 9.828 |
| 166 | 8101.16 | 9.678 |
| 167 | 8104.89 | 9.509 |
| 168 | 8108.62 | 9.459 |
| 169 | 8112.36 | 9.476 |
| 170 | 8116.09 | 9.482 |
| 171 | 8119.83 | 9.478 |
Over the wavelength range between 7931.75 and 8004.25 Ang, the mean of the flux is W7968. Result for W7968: 9.28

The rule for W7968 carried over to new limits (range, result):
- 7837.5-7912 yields 9.34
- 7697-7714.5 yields 10.5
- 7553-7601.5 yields 9.39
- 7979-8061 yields 8.4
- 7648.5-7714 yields 10.1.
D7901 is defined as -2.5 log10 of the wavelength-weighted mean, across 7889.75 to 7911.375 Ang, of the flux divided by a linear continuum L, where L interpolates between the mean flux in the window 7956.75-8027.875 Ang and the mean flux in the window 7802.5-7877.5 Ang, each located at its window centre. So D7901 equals 0.05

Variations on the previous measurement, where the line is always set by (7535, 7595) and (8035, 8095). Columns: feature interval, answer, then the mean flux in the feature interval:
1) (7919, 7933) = 0.010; 8.88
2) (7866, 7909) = 0.005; 8.97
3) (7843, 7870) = -0.116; 10.1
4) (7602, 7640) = 0.037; 9.02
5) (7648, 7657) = -0.061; 9.83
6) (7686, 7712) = -0.138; 10.5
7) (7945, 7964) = -0.088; 9.68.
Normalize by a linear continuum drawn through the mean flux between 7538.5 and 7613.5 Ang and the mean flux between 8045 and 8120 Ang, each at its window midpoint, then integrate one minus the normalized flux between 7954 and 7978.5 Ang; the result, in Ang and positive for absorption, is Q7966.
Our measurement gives -1.91 Ang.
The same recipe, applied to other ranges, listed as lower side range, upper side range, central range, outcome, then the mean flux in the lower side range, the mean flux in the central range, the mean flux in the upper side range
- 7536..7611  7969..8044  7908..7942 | -0.82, 9.18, 8.86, 8.53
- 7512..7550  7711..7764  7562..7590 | 0.03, 9.37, 9.42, 9.64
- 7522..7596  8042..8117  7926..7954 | -0.60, 9.36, 9.36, 9.1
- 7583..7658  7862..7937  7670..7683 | -0.77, 9.2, 9.69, 8.95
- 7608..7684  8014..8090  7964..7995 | -1.79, 9.5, 9.25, 8.57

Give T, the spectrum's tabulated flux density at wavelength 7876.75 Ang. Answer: 9.037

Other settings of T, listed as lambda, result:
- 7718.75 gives 10.89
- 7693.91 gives 10.67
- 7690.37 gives 10.43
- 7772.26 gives 9.958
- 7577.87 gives 9.403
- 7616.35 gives 9.464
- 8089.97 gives 9.485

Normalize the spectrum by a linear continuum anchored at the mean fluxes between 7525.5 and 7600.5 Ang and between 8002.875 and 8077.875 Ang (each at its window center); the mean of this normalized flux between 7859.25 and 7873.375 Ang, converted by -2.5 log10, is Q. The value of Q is -0.131 mag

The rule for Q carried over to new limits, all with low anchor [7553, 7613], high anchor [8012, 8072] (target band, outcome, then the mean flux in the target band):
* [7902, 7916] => 0.005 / 8.61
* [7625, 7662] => -0.055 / 9.52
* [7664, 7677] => -0.086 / 9.75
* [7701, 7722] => -0.175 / 10.5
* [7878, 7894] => -0.001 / 8.69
